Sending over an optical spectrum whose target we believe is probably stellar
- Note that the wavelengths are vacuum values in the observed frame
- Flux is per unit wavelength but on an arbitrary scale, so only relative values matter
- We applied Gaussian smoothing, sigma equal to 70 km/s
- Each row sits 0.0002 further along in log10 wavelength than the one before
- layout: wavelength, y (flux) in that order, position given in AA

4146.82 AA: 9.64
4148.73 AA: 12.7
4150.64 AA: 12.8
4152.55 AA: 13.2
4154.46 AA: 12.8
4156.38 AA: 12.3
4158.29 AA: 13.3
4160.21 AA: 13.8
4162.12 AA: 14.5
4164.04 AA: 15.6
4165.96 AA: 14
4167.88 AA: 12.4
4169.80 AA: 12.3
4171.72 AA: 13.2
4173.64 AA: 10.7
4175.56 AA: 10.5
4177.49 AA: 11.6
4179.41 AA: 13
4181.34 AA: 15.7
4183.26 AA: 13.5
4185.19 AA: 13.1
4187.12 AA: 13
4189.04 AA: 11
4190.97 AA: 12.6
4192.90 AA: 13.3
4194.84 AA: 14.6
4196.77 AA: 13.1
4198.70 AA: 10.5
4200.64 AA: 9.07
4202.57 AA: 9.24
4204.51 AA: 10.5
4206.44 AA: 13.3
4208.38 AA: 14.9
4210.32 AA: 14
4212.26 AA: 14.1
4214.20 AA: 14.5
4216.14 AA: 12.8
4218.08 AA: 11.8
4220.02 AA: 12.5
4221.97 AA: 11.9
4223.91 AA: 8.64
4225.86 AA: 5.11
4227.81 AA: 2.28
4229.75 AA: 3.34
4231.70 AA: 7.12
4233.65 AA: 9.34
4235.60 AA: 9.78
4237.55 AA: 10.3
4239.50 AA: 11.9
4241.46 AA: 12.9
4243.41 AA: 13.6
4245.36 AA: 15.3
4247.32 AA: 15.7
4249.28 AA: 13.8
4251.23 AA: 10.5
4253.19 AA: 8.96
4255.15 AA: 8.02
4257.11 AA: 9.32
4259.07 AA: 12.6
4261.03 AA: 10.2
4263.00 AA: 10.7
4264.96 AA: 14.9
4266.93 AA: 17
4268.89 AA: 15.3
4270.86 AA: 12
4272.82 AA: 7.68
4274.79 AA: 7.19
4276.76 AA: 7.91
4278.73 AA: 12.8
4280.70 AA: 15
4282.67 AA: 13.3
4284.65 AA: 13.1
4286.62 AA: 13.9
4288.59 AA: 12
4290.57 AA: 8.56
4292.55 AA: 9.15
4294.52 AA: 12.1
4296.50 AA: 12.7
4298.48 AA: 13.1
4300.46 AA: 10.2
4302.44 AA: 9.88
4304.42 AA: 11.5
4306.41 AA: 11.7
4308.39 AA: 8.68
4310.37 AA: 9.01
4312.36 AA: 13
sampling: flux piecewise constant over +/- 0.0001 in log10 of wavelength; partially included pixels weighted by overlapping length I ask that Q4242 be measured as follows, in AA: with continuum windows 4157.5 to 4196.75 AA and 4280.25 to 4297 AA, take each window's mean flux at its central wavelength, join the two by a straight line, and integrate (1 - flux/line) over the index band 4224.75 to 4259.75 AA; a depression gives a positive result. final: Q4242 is 7.1 AA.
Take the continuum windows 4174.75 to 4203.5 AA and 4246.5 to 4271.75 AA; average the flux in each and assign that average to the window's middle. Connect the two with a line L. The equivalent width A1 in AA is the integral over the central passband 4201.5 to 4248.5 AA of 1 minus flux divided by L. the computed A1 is 4.59 AA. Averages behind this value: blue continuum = 12.3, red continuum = 12.2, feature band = 11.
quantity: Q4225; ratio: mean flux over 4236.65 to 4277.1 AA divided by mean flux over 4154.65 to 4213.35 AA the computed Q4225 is 0.9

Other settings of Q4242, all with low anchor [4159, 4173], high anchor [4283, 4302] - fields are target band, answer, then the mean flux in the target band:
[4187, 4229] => 5.1 AA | 11.4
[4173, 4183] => 0.7 AA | 12.4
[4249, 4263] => 2.2 AA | 10.3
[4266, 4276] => 0.2 AA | 11.7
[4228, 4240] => 4.3 AA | 8.09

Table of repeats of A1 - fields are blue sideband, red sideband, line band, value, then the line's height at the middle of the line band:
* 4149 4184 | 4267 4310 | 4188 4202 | 0.8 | 12.7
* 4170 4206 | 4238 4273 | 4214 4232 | 5.0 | 12.2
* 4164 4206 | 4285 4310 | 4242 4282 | -1.5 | 11.5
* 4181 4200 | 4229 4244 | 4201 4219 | -1.8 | 11.6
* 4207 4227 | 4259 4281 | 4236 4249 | -1.4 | 11.9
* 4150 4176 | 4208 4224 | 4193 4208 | 1.4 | 13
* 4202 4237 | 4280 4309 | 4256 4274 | -1.6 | 11.1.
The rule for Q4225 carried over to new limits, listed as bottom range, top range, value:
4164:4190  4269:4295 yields 0.88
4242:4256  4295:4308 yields 0.92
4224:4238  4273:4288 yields 1.73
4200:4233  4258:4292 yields 1.16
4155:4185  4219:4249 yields 0.77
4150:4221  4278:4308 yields 0.93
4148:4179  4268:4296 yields 0.89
